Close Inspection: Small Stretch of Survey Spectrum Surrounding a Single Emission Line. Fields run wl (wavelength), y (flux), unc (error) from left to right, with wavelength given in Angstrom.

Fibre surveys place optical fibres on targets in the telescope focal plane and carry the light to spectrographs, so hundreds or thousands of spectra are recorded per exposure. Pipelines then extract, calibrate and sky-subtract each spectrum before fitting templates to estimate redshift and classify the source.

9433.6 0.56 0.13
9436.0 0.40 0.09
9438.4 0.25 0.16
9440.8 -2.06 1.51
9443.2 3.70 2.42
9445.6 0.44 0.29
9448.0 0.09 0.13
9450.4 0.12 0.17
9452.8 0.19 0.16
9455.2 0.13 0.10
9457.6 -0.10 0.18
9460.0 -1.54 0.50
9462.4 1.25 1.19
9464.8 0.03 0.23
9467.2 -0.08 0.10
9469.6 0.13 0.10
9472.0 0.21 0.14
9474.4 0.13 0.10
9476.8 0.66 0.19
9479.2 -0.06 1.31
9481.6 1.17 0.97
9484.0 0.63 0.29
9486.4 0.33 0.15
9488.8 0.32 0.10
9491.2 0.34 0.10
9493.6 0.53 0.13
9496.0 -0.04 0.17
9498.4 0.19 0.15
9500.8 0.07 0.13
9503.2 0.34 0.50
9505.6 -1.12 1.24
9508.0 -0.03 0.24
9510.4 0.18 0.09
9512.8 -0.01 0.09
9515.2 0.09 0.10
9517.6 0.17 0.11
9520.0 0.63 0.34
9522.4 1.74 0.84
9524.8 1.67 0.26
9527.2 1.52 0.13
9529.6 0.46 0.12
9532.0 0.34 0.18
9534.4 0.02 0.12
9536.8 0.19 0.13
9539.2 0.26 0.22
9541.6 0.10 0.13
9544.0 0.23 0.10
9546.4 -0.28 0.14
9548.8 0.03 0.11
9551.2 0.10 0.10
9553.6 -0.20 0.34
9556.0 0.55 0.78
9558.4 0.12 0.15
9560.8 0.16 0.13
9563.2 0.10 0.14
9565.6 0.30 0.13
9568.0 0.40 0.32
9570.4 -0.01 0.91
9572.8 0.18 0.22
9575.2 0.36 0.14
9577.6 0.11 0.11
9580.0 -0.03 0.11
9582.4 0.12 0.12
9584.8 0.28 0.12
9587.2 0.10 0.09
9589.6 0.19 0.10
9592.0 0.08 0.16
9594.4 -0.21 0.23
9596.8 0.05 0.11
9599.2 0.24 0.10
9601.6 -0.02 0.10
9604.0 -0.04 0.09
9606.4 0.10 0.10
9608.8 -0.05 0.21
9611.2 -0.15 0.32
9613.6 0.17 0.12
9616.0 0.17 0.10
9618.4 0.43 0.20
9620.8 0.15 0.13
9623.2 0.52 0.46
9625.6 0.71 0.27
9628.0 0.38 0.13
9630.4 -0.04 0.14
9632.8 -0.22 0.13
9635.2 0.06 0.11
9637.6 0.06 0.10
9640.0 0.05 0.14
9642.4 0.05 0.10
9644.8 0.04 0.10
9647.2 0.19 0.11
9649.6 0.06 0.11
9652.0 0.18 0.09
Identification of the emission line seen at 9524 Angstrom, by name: [O III]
